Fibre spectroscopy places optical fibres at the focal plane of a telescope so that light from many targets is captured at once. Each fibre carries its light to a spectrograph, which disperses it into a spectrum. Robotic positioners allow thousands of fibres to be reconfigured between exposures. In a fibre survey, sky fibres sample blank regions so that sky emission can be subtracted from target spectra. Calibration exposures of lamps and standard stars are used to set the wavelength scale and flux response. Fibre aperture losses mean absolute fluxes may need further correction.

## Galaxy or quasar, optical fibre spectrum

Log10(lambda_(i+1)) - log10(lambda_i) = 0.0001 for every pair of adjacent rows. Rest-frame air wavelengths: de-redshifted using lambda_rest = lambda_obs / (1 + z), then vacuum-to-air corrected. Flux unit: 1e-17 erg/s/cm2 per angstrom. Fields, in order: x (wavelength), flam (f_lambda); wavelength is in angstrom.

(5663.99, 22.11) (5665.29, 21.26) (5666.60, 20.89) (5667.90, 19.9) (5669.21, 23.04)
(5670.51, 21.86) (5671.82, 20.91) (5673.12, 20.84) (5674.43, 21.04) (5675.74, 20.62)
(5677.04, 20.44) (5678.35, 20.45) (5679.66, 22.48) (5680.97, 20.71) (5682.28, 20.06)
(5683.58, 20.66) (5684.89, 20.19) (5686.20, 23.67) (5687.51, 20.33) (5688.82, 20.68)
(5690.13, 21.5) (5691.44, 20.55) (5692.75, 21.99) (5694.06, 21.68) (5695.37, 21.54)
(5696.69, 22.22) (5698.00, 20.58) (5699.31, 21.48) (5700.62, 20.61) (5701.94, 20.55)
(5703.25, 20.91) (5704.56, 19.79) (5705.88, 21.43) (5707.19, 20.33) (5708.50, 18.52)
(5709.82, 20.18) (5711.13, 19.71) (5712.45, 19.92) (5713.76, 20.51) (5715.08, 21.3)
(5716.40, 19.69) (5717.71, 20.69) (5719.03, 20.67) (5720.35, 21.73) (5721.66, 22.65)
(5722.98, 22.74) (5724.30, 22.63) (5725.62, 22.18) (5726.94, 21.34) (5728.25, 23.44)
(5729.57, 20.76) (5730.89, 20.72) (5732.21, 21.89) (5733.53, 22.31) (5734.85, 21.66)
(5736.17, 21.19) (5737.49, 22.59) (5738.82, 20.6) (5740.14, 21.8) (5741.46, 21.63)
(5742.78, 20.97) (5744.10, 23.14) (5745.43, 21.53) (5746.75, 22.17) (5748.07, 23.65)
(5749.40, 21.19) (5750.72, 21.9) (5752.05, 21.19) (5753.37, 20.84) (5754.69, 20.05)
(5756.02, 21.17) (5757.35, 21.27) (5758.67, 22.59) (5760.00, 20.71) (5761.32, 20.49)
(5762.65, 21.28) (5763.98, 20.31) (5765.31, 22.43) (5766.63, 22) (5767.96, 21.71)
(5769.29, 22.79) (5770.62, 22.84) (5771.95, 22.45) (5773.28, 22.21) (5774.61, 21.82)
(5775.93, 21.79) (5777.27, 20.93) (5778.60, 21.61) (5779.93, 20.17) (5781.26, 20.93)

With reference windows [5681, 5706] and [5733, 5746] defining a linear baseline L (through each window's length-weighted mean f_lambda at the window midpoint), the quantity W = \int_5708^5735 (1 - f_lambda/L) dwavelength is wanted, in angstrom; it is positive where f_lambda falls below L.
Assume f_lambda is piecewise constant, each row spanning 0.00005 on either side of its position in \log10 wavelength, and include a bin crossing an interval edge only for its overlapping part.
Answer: 0.3 angstrom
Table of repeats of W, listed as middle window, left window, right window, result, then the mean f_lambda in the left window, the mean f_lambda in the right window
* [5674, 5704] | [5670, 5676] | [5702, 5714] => -0.6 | 21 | 20.2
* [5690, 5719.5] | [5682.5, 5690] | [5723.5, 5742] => 0.9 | 21.1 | 21.8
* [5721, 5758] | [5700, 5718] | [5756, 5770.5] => -1.3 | 20.3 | 21.6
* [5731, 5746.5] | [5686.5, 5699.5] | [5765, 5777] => 0.1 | 21.3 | 22.2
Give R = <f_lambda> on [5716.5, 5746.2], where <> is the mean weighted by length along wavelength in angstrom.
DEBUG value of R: 21.7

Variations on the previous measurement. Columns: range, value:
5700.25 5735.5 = 21.1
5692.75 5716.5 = 20.7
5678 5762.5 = 21.3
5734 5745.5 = 21.7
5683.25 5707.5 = 21.1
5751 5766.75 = 21.2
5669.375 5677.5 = 21.1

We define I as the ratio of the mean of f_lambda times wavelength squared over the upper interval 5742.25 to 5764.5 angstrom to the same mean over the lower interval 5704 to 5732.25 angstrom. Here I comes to 1.03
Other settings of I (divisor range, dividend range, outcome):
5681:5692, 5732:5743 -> 1.05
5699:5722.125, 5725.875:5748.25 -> 1.07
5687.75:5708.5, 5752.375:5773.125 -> 1.05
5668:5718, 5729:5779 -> 1.06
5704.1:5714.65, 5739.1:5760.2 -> 1.09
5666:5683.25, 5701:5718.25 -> 0.98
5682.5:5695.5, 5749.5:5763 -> 1.02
